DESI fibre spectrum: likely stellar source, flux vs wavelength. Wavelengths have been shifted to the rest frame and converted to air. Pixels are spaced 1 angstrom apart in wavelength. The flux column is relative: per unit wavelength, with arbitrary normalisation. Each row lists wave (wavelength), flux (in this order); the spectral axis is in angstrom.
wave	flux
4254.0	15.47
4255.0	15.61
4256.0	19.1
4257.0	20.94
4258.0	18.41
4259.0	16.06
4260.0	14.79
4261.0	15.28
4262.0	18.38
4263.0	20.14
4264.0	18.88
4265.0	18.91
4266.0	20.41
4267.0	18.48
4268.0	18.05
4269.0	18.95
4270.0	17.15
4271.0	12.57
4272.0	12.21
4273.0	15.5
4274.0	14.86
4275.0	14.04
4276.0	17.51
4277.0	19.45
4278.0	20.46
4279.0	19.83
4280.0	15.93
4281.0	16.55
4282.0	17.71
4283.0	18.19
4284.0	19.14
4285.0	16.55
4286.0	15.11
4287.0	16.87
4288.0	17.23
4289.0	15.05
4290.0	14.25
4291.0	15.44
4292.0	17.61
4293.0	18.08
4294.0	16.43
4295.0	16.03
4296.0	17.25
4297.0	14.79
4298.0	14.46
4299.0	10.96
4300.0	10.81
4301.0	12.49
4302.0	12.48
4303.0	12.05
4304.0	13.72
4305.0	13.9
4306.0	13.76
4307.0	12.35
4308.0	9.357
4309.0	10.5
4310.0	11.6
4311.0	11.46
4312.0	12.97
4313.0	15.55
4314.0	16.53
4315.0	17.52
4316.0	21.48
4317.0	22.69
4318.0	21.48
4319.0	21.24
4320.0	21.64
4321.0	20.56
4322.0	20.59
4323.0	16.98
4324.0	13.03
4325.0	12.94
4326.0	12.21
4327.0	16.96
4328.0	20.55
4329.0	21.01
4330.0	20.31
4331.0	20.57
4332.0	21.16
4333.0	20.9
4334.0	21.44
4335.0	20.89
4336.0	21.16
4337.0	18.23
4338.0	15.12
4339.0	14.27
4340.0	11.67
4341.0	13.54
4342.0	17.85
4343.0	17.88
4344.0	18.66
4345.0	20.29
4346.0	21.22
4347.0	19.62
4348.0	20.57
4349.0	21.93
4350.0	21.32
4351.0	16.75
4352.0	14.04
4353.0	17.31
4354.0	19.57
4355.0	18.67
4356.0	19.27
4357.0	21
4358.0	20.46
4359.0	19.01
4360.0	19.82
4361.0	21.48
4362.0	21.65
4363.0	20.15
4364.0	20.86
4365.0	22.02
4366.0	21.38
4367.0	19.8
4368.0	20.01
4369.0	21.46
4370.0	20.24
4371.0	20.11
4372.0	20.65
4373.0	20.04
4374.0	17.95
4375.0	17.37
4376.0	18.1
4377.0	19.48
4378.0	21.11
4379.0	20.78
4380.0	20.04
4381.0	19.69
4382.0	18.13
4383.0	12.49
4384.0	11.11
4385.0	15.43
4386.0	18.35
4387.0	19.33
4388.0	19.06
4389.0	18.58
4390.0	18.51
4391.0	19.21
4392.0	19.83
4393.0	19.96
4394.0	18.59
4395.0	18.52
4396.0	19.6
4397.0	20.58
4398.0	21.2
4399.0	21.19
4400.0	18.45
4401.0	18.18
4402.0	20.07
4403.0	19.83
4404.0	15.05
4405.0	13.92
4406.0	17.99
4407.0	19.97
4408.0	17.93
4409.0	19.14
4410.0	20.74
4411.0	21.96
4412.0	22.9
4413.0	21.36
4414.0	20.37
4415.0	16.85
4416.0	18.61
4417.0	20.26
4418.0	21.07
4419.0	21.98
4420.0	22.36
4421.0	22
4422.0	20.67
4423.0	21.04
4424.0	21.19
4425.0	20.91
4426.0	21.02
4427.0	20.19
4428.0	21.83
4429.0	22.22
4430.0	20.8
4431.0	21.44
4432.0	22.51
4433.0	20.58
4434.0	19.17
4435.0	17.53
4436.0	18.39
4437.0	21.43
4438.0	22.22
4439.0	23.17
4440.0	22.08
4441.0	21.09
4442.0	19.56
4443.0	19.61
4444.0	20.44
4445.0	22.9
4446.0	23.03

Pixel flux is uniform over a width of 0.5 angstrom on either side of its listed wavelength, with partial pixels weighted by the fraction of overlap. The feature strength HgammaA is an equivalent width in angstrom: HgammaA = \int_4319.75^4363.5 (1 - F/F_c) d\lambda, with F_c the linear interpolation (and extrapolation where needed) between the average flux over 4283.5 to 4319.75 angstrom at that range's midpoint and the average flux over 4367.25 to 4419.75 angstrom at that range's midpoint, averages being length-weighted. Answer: -4.5 angstrom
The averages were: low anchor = 15.3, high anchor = 19.1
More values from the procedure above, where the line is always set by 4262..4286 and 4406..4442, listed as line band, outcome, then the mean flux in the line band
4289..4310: 4.9 angstrom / 13.8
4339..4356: 0.8 angstrom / 18.1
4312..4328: 0.4 angstrom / 18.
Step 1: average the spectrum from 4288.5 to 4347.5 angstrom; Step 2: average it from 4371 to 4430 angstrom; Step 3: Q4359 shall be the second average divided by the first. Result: 1.17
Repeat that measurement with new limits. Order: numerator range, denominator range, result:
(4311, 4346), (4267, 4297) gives 1.09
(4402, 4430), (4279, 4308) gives 1.33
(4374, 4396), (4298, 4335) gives 1.12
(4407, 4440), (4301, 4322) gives 1.32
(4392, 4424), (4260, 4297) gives 1.16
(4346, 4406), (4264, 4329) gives 1.18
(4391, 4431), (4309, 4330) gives 1.15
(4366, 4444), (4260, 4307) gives 1.22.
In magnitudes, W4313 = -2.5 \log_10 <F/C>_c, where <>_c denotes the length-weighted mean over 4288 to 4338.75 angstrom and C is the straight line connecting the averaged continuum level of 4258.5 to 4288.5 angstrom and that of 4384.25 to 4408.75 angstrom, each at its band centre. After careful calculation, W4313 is 0.08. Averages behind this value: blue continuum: 17.2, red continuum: 18.6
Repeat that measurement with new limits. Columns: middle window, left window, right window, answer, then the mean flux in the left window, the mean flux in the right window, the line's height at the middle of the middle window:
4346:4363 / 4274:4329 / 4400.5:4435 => -0.10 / 16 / 20.1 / 17.9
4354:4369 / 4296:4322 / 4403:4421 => -0.17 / 15.2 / 19.6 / 17.5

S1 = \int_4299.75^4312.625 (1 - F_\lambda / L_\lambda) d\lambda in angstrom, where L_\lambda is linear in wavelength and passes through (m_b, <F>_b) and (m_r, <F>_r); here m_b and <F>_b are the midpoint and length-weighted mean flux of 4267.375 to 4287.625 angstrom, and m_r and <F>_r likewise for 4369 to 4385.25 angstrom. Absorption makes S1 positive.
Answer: 3.8 angstrom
